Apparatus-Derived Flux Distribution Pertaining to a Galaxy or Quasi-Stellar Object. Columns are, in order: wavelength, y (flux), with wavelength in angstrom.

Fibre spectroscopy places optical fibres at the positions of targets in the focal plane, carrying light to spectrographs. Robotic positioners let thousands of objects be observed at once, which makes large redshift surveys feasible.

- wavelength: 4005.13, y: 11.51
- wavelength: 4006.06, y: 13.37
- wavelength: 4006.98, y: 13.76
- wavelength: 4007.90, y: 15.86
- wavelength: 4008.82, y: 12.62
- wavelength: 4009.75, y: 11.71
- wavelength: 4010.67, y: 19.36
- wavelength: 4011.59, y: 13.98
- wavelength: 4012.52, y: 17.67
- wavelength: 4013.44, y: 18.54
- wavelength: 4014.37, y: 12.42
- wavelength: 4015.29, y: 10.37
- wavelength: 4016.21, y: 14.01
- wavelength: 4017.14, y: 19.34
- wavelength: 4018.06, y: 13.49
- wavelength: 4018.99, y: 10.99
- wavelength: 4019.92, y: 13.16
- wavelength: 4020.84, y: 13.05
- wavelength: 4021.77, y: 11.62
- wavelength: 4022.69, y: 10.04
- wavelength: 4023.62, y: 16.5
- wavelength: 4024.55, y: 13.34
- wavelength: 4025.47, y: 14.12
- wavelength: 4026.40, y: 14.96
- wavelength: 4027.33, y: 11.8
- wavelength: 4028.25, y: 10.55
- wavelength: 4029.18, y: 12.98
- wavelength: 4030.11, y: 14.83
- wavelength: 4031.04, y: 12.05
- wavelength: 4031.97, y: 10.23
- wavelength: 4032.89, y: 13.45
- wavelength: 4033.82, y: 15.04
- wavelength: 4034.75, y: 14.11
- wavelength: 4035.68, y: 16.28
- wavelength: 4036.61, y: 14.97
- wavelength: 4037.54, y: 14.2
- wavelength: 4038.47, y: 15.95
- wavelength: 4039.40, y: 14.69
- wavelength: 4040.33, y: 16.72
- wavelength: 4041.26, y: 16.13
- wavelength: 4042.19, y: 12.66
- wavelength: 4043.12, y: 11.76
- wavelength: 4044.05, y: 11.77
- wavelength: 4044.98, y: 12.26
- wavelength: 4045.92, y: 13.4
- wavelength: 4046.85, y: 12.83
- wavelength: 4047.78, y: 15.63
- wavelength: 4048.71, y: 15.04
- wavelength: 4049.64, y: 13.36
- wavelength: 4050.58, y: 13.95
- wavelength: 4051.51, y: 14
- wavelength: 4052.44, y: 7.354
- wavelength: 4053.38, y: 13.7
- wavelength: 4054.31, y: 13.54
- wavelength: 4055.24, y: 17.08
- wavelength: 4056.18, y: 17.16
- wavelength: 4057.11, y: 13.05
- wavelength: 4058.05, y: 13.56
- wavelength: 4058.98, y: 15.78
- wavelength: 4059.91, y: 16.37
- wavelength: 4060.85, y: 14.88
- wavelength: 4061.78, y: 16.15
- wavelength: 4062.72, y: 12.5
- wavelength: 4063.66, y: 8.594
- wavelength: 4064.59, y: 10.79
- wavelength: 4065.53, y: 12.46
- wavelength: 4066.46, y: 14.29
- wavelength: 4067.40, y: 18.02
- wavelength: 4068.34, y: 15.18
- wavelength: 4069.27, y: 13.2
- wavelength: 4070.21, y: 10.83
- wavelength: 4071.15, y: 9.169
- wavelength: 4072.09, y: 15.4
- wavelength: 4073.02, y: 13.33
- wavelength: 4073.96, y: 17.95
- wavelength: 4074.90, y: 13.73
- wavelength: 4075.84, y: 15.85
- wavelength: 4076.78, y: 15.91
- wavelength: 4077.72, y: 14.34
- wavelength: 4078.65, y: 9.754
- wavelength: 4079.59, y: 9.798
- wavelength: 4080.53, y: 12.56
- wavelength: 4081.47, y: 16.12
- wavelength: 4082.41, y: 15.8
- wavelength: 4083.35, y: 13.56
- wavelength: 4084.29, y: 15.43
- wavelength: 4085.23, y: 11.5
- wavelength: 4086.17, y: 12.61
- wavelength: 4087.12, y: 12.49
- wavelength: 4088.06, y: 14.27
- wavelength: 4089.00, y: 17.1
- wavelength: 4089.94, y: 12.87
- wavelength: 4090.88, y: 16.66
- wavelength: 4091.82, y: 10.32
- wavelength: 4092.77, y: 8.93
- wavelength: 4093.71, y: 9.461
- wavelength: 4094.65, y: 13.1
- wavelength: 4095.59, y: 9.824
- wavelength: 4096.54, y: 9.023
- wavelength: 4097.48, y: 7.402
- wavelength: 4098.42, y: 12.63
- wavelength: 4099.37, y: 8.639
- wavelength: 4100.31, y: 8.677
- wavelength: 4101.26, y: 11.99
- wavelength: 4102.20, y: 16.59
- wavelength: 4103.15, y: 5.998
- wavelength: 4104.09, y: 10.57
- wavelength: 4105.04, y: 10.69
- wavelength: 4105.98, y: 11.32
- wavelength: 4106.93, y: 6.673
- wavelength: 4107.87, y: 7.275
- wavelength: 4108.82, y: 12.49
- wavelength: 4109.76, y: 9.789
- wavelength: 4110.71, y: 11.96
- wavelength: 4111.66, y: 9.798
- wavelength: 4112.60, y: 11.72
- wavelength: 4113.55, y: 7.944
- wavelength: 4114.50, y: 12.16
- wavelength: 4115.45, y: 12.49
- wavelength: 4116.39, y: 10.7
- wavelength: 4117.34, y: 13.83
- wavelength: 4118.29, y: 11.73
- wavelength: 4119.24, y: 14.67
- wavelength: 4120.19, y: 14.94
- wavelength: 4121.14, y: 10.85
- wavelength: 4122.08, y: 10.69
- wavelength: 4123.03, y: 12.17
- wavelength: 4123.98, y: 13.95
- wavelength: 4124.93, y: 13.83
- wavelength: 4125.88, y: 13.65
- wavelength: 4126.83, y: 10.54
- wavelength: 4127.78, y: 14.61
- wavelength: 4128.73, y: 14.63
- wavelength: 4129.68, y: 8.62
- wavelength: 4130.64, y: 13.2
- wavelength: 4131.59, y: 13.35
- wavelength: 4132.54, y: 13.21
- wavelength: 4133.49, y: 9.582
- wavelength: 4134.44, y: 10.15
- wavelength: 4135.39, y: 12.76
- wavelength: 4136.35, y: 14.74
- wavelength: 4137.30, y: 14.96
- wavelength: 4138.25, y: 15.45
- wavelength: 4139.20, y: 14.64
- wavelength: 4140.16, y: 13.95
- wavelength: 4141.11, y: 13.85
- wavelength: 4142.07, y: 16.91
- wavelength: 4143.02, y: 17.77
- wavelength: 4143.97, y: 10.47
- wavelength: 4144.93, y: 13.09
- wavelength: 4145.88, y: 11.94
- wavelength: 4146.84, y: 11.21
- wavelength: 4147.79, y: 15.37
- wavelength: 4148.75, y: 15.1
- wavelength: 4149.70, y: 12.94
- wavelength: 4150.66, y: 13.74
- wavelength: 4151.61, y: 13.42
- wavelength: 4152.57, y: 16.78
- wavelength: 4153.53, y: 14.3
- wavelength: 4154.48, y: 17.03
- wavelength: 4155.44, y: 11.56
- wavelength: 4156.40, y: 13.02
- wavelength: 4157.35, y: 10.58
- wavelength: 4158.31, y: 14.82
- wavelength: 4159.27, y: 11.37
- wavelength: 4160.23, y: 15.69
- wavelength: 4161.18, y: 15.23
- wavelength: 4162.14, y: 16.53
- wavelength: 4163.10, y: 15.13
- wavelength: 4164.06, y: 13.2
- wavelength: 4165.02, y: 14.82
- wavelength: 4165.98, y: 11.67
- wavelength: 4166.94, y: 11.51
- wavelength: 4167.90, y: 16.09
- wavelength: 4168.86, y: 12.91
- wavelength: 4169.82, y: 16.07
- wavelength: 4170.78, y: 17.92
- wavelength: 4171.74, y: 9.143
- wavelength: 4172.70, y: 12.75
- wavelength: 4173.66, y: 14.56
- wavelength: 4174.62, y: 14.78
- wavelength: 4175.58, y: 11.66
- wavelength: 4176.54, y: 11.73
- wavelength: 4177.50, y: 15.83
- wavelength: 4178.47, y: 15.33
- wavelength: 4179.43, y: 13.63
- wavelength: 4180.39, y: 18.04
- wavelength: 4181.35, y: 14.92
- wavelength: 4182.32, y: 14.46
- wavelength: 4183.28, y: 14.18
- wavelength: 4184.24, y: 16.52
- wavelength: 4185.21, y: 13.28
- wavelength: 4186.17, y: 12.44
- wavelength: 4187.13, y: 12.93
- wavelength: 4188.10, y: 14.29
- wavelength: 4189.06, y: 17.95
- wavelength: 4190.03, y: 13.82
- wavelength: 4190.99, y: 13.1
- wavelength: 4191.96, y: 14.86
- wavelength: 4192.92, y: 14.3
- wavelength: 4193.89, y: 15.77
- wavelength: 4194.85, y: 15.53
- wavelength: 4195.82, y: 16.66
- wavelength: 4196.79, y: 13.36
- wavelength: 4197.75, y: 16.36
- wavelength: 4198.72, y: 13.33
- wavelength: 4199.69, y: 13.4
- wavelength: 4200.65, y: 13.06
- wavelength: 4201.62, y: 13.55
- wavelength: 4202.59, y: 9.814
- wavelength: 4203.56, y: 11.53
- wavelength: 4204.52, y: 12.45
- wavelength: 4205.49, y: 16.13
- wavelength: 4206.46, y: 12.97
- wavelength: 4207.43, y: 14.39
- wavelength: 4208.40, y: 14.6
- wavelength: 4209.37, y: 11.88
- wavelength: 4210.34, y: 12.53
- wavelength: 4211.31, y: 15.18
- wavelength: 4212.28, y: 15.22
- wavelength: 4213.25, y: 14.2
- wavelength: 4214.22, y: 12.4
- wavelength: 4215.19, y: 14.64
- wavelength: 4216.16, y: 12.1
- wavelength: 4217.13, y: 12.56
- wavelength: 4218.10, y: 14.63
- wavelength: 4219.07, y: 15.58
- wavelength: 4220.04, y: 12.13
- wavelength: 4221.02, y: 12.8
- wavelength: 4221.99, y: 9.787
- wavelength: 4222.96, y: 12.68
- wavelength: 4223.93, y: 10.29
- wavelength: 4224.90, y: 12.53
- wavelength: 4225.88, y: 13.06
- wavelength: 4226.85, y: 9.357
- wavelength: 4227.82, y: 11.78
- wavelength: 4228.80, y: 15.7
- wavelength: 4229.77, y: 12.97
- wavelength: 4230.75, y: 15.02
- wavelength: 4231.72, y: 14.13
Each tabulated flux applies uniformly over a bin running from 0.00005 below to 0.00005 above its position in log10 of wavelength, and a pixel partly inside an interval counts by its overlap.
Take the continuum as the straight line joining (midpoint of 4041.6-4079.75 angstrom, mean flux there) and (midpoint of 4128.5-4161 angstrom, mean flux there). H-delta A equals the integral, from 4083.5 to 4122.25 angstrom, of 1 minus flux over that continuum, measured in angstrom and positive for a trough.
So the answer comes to 6.12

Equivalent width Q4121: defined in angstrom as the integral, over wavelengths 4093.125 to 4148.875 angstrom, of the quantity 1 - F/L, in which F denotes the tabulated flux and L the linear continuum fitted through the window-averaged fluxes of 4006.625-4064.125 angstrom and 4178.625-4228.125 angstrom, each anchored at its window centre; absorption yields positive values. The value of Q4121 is 7.2 angstrom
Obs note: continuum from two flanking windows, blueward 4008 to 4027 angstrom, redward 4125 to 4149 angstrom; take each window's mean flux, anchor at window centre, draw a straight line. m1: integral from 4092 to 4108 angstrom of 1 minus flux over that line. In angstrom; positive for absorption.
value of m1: 4.22 angstrom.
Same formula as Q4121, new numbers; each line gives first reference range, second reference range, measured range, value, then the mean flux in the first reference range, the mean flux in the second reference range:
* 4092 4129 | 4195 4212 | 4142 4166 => -3.2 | 11.2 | 13.7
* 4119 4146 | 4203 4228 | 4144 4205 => -4.1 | 13.2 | 13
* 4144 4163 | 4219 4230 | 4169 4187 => -1.3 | 13.8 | 12.3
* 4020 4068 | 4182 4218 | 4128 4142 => 0.6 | 13.7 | 13.9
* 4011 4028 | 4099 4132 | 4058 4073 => -1.0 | 13.9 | 11.5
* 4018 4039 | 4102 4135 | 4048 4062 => -1.6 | 13.4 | 11.6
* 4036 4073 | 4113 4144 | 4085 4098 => 1.5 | 13.8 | 13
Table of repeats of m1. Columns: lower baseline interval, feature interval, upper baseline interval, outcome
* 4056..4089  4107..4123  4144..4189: 2.94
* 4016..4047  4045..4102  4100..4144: -0.74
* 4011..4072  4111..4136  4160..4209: 3.29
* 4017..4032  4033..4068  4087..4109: -4.88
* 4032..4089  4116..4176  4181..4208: 2.23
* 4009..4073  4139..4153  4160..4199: 0.22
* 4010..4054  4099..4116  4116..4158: 3.85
